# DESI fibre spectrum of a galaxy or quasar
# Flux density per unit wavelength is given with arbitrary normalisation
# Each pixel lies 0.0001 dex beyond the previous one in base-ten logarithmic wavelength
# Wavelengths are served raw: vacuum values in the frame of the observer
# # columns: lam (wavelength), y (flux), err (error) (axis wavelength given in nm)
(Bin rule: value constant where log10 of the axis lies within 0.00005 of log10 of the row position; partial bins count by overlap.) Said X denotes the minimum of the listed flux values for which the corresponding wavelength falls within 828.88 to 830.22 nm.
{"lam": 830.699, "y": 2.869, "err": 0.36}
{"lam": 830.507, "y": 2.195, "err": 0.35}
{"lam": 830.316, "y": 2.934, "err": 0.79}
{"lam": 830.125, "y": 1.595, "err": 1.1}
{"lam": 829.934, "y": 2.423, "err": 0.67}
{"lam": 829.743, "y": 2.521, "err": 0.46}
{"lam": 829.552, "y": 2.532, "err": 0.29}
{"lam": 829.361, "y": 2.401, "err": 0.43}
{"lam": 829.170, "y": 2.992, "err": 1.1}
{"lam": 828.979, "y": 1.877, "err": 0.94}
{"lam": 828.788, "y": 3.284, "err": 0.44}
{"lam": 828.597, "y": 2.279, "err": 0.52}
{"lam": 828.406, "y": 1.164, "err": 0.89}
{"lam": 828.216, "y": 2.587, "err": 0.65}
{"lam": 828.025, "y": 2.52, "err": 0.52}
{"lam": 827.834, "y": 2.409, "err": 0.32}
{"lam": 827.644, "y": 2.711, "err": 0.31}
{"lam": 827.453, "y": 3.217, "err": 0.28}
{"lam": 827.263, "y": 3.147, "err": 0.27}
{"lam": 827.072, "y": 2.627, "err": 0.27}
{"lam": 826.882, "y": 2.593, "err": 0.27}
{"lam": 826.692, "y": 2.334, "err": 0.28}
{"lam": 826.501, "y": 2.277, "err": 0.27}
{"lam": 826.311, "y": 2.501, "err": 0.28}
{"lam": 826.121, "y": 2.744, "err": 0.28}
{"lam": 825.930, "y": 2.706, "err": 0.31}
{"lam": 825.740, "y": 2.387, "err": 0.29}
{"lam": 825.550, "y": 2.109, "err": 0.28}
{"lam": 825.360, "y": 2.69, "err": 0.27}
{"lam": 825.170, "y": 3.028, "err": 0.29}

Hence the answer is 1.595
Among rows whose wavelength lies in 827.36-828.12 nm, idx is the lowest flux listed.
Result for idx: 2.409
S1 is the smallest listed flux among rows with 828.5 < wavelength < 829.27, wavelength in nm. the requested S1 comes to 1.877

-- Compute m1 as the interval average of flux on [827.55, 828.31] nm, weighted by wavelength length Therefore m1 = 2.56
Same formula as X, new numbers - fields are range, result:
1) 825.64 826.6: 2.277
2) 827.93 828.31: 2.52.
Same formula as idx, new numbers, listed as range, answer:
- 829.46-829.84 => 2.521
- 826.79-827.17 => 2.593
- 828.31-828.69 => 1.164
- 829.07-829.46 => 2.401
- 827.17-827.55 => 3.147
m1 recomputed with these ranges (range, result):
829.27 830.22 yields 2.29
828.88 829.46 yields 2.43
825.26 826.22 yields 2.53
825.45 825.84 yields 2.26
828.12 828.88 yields 2.32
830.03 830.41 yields 2.26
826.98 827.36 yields 2.89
